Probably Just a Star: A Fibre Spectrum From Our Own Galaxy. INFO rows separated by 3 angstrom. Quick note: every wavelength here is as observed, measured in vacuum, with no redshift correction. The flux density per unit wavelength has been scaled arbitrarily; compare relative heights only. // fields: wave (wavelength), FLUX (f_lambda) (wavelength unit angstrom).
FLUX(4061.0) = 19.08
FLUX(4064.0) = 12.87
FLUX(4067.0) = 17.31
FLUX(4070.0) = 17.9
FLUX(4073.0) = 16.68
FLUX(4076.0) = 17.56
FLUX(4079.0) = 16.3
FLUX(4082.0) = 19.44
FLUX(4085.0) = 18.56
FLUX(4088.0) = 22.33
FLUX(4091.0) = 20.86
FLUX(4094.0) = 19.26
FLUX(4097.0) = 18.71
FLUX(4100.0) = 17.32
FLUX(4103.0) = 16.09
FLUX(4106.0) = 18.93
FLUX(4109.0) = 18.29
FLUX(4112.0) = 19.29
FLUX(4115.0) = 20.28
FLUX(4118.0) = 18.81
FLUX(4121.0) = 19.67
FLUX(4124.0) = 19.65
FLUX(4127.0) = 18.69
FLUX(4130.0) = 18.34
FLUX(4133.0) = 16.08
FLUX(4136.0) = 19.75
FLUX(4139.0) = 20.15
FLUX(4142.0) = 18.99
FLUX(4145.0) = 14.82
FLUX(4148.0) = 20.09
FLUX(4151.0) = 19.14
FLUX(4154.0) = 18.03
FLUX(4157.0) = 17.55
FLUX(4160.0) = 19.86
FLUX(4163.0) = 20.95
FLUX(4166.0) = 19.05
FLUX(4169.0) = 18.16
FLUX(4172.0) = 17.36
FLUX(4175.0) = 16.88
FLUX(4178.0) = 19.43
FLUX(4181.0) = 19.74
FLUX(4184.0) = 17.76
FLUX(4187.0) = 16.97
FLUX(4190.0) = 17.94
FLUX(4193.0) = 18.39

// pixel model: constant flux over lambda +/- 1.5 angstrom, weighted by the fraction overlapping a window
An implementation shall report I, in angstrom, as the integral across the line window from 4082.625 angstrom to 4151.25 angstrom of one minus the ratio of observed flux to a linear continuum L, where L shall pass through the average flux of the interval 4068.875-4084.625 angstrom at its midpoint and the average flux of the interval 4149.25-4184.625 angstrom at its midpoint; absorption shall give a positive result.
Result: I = -2.9 angstrom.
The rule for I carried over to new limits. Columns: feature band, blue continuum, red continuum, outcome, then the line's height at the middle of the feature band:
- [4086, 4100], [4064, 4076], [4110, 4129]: -1.53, 18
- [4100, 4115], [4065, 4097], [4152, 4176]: 0.20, 18.5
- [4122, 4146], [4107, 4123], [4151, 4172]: 0.86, 19.1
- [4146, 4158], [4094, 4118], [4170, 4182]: -0.15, 18.4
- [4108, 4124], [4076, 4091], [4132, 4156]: -0.49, 18.8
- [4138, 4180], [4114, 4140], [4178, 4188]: 0.14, 18.7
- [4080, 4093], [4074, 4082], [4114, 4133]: -1.78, 17.7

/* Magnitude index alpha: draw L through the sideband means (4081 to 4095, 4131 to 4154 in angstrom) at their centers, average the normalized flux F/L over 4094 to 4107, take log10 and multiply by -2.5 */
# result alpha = 0.11 mag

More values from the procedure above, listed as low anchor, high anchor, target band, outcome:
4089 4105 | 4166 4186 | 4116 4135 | -0.009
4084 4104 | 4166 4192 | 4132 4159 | 0.008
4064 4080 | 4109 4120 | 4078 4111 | -0.041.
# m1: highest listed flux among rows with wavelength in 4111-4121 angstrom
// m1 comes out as 20.28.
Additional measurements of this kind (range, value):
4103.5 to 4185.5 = 20.95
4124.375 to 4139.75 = 20.15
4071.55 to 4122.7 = 22.33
